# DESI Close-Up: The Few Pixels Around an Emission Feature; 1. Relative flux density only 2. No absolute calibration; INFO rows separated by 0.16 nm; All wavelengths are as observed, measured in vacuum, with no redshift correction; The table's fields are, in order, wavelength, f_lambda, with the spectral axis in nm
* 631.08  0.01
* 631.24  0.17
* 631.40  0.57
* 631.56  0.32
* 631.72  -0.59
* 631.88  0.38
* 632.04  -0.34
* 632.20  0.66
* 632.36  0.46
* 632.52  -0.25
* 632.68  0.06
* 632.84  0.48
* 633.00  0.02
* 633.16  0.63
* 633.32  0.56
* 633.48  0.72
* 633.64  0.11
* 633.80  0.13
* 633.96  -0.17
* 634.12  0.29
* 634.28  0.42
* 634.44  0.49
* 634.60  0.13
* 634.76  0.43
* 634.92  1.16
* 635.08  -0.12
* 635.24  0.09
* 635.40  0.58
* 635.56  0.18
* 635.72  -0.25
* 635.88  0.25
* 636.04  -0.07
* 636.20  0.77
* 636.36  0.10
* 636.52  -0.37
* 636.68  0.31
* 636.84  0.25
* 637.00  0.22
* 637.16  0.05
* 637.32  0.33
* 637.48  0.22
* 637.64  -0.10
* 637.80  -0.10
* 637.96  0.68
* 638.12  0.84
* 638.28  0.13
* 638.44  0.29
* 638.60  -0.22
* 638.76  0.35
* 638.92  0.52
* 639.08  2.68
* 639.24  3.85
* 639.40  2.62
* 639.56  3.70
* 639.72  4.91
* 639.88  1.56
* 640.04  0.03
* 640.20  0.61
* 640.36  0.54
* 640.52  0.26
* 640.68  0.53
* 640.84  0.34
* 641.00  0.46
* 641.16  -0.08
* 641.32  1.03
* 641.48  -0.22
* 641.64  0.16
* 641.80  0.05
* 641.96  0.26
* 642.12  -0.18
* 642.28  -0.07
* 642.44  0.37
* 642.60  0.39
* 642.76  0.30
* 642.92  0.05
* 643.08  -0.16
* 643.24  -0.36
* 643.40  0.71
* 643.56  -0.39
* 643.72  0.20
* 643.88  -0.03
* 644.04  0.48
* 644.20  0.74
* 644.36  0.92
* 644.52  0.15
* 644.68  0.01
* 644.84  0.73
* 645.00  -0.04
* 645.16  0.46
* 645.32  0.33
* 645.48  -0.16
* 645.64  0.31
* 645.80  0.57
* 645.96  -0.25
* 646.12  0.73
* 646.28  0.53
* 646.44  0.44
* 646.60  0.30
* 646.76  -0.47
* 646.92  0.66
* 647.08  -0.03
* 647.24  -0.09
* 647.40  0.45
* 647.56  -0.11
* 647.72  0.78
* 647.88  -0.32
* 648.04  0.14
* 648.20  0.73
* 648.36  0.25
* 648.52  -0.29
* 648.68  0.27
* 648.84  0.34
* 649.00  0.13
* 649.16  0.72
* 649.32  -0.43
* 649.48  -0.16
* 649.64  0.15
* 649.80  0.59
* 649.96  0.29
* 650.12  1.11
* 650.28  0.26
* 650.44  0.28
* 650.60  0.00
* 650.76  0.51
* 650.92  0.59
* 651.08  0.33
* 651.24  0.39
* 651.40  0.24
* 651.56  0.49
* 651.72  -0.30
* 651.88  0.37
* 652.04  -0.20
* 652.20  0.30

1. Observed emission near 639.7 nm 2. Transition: [O II] 3727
